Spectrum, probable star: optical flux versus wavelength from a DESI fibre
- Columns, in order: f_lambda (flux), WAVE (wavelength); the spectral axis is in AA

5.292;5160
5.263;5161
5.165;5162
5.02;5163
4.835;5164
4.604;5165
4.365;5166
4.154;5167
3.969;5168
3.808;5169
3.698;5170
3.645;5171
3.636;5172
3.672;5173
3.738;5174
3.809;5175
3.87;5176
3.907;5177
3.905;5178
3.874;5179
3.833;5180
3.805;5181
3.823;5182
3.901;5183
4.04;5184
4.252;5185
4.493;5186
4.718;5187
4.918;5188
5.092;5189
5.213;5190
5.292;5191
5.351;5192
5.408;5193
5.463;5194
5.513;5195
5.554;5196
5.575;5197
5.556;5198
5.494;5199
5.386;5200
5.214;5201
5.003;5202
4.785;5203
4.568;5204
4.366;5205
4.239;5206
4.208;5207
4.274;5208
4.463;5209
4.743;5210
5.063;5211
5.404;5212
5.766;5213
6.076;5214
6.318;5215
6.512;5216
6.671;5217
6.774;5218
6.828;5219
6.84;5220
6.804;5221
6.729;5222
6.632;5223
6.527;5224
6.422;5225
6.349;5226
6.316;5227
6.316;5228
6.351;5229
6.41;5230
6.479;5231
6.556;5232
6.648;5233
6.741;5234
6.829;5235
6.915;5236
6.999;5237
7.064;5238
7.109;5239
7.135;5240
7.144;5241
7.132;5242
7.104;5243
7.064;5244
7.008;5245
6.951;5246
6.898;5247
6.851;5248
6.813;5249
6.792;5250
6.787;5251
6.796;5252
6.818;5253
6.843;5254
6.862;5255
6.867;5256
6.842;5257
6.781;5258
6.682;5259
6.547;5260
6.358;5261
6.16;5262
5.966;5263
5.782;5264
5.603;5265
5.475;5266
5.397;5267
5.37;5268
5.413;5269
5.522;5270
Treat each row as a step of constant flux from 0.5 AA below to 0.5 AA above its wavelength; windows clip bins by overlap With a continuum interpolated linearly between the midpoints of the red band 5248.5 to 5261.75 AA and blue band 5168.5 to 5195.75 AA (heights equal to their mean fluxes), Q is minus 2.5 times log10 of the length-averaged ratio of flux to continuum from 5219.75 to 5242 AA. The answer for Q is -0.13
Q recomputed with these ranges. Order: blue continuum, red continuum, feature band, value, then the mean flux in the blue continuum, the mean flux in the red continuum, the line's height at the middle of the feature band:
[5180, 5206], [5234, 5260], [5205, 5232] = -0.02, 4.88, 6.91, 5.84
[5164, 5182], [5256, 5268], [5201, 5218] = -0.08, 3.92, 6.14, 4.83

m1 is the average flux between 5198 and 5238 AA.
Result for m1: 5.93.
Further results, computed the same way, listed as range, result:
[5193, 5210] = 4.98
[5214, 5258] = 6.76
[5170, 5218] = 4.78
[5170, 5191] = 4.13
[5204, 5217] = 5.16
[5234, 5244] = 7.03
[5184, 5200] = 5.16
